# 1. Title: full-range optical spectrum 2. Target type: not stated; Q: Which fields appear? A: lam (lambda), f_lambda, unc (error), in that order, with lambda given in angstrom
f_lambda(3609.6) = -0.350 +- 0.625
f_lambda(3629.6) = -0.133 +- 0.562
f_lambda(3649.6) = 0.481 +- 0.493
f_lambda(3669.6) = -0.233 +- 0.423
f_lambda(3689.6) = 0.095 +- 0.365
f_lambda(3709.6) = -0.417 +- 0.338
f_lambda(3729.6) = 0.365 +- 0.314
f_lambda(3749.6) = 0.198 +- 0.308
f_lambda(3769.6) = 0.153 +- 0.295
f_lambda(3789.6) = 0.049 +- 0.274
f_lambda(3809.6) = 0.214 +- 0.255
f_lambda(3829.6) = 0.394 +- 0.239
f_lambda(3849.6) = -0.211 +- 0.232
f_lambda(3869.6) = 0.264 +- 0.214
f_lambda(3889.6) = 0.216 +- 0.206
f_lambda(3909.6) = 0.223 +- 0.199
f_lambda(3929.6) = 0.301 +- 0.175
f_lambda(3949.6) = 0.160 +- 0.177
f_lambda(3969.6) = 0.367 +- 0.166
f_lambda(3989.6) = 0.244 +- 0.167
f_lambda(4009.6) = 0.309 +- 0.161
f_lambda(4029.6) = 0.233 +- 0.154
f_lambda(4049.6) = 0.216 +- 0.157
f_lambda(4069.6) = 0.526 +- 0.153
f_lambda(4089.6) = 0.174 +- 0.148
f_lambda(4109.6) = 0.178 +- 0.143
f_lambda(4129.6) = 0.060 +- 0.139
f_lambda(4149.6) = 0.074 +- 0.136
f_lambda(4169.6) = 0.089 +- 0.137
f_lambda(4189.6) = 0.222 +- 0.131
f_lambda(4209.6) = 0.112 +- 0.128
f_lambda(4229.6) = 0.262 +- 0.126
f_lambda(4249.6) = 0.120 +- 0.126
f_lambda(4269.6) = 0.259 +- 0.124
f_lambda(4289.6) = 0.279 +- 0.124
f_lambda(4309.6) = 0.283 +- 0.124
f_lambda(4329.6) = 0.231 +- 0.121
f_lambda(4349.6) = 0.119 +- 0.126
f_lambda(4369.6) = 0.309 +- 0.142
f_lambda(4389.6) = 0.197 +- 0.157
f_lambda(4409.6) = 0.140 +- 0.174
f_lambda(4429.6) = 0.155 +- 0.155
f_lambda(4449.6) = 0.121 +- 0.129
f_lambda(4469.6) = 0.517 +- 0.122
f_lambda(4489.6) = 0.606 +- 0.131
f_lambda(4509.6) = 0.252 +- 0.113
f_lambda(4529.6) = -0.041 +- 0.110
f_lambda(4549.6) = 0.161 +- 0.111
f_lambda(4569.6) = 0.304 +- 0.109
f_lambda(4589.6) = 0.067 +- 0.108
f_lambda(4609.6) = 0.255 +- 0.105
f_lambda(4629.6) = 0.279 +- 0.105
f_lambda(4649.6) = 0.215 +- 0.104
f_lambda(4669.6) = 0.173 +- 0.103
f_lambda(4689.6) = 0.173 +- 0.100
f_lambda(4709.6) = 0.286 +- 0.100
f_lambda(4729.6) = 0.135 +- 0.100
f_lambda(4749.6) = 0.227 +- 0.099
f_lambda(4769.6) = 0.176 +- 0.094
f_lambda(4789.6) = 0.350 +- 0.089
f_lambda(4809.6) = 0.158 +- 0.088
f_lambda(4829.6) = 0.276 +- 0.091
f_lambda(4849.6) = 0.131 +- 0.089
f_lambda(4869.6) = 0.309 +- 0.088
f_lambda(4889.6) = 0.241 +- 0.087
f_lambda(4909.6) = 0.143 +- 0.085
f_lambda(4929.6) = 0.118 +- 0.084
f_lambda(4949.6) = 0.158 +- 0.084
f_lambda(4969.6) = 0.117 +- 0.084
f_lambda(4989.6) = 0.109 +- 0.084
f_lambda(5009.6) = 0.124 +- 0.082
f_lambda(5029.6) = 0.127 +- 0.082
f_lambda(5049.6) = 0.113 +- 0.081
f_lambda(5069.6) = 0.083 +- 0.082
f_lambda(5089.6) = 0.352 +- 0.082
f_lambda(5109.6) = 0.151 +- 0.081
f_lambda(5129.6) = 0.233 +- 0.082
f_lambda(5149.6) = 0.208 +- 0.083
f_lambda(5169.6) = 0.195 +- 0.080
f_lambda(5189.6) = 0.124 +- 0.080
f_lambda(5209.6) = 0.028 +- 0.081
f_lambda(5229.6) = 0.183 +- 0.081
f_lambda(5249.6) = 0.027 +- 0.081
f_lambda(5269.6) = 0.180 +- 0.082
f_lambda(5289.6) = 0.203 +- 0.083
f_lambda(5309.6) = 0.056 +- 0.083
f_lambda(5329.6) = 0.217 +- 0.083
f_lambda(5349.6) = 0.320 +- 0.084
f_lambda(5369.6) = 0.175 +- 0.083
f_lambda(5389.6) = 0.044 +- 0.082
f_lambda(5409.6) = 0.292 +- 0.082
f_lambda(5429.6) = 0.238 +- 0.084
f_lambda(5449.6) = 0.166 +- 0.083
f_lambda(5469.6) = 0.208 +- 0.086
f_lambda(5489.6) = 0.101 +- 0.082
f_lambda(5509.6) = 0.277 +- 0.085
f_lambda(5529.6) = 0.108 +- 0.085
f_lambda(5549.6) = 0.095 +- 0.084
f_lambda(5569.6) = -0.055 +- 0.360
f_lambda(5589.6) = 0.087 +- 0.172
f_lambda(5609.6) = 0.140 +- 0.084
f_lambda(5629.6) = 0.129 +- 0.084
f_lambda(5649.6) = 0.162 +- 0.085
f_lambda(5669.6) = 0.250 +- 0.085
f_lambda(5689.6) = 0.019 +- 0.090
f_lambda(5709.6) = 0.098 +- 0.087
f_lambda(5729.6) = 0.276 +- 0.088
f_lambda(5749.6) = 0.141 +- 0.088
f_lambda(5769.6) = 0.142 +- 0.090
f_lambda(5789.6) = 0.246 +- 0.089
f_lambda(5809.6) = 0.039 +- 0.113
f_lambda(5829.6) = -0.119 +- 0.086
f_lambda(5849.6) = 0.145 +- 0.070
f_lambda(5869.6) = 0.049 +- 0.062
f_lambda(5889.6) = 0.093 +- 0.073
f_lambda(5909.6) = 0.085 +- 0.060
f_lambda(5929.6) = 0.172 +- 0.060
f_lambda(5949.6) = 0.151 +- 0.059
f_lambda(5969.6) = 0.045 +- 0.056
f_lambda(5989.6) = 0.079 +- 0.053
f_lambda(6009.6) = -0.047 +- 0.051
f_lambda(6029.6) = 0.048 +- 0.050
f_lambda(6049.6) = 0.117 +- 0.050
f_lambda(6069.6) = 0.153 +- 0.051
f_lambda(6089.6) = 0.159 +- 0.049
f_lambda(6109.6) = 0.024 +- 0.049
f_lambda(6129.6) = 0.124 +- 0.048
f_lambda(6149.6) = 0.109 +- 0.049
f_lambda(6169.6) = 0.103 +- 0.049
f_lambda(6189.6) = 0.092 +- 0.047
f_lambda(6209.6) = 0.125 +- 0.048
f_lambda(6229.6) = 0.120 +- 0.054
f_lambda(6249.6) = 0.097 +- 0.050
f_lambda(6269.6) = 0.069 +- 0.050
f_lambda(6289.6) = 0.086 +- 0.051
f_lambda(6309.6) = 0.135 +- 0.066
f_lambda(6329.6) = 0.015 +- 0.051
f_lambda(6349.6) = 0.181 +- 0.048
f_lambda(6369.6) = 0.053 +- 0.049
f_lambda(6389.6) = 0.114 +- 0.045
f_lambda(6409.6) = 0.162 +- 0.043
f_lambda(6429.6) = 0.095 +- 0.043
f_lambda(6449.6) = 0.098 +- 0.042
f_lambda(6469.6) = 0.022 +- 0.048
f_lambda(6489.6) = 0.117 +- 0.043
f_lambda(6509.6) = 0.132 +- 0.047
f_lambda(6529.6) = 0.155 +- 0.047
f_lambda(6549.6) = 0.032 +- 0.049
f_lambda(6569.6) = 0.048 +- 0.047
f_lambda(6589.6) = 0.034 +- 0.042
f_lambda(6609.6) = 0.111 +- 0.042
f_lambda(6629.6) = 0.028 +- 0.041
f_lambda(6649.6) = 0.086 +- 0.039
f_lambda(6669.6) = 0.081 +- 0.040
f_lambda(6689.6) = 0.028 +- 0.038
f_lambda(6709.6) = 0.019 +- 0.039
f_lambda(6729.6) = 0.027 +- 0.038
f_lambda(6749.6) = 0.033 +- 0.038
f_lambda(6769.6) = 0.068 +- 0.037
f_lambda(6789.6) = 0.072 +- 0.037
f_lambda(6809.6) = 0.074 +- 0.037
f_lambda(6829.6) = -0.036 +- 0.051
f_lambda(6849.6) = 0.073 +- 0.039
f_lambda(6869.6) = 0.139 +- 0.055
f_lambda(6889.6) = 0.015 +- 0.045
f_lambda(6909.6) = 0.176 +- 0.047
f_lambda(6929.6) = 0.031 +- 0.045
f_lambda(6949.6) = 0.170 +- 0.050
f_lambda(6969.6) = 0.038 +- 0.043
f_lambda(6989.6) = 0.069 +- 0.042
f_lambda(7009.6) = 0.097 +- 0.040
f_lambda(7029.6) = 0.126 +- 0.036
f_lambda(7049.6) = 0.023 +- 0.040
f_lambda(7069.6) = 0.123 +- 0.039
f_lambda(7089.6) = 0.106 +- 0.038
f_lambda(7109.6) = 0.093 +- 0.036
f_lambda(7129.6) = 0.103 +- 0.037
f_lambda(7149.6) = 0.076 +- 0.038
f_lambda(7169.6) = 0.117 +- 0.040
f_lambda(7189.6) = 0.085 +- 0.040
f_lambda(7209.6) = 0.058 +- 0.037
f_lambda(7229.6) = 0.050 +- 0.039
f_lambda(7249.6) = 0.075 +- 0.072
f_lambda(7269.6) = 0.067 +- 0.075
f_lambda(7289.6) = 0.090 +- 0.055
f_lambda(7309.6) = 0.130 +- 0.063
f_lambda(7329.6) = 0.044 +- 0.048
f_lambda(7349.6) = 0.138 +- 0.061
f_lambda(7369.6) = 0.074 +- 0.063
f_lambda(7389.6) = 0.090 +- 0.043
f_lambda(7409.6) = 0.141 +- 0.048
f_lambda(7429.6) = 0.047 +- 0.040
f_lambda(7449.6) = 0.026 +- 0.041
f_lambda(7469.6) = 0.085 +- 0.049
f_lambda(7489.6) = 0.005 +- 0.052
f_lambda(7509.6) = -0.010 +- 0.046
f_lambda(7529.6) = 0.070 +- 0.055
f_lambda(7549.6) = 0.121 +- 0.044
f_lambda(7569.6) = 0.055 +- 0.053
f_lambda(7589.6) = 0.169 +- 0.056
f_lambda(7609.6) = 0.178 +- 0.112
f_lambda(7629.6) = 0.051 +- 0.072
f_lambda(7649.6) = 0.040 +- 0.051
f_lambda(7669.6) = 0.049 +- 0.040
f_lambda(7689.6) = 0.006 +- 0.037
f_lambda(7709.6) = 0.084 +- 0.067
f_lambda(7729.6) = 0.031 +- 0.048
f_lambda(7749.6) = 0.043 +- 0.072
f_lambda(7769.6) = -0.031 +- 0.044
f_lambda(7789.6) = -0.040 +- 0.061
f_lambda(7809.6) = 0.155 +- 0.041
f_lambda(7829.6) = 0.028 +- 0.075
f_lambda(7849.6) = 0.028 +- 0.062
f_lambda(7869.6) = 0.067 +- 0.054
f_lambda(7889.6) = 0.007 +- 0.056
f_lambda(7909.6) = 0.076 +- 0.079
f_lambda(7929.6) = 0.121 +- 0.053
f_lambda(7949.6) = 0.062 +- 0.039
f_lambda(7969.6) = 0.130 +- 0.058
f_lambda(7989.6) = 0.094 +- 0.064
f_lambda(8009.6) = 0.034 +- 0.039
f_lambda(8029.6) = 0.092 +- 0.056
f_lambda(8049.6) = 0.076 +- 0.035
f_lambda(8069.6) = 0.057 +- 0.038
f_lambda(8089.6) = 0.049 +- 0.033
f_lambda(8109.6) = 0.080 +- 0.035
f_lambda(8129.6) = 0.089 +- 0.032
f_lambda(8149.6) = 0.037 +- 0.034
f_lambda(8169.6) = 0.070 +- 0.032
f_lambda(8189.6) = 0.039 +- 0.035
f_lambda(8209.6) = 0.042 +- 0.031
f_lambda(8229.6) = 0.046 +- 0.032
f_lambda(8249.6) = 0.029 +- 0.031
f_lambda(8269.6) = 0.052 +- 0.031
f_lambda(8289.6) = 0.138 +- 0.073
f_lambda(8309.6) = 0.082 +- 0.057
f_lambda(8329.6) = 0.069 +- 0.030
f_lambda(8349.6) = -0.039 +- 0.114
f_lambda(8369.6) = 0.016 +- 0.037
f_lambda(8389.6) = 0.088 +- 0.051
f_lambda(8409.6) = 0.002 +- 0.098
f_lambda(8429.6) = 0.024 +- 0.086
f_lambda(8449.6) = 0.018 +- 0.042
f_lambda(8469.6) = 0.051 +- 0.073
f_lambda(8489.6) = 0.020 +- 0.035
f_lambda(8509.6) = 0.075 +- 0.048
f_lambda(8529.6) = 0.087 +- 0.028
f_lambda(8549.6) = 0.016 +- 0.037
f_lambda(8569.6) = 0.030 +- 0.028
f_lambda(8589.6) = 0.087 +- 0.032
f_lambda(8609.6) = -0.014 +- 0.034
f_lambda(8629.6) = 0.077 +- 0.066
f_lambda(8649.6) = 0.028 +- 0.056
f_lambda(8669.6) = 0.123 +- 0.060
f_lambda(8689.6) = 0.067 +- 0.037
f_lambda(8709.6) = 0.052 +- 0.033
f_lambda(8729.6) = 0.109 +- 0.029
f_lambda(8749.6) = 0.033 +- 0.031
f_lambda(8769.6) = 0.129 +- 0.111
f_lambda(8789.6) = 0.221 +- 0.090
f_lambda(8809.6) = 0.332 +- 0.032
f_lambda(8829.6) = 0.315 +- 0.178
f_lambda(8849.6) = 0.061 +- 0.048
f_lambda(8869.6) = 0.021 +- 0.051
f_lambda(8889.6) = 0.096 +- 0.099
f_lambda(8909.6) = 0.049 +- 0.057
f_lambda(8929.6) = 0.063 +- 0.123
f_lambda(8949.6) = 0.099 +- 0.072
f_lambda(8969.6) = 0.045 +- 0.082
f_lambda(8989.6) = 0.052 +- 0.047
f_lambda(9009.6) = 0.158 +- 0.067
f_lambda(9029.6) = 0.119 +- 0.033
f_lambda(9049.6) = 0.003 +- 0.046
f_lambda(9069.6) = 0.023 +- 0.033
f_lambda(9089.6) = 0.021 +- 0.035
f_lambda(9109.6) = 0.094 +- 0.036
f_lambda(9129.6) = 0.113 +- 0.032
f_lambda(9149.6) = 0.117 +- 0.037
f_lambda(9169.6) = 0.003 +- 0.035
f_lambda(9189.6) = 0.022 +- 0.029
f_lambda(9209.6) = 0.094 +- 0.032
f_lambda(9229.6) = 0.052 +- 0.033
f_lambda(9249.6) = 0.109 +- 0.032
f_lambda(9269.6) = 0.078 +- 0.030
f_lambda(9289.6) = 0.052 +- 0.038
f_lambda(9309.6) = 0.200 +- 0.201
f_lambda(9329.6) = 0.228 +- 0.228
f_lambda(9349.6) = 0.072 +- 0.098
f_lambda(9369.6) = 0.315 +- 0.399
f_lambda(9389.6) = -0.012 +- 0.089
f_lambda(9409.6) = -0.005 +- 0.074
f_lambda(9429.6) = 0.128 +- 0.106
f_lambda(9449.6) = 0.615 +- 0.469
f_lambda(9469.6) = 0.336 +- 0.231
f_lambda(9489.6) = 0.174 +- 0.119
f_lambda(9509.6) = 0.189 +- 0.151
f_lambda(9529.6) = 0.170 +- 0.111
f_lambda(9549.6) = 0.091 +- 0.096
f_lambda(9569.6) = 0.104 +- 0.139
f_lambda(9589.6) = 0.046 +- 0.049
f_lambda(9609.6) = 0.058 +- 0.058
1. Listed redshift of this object 1.365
